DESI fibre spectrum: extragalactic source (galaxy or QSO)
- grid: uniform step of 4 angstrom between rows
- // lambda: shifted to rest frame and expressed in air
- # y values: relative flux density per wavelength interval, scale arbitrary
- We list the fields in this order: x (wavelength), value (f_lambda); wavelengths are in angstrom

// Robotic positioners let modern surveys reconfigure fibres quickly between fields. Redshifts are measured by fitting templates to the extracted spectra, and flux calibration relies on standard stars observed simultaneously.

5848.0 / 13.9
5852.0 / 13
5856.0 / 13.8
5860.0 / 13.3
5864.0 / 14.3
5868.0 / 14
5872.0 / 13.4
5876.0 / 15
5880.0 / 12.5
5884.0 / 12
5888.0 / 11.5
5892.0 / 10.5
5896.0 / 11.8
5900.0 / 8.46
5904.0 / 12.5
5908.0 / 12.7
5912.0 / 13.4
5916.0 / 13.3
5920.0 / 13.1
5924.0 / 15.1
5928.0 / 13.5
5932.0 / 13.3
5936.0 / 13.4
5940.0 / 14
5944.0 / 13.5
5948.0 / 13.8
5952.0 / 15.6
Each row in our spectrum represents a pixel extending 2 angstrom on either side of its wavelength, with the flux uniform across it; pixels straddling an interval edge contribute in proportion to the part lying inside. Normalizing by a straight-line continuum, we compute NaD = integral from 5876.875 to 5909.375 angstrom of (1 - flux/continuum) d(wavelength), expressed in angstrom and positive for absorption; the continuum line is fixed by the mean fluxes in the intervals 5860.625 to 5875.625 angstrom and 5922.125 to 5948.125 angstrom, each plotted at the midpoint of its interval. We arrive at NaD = 5.4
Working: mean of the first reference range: 14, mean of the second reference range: 13.8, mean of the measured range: 11.6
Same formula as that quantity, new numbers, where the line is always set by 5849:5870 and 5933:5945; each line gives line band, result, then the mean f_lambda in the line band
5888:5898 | 1.8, 11.2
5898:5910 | 2.1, 11.2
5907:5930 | 0.1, 13.6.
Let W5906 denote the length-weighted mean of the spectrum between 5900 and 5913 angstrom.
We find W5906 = 12.1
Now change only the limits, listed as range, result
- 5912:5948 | 13.6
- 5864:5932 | 12.7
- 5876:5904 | 11.5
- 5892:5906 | 10.9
